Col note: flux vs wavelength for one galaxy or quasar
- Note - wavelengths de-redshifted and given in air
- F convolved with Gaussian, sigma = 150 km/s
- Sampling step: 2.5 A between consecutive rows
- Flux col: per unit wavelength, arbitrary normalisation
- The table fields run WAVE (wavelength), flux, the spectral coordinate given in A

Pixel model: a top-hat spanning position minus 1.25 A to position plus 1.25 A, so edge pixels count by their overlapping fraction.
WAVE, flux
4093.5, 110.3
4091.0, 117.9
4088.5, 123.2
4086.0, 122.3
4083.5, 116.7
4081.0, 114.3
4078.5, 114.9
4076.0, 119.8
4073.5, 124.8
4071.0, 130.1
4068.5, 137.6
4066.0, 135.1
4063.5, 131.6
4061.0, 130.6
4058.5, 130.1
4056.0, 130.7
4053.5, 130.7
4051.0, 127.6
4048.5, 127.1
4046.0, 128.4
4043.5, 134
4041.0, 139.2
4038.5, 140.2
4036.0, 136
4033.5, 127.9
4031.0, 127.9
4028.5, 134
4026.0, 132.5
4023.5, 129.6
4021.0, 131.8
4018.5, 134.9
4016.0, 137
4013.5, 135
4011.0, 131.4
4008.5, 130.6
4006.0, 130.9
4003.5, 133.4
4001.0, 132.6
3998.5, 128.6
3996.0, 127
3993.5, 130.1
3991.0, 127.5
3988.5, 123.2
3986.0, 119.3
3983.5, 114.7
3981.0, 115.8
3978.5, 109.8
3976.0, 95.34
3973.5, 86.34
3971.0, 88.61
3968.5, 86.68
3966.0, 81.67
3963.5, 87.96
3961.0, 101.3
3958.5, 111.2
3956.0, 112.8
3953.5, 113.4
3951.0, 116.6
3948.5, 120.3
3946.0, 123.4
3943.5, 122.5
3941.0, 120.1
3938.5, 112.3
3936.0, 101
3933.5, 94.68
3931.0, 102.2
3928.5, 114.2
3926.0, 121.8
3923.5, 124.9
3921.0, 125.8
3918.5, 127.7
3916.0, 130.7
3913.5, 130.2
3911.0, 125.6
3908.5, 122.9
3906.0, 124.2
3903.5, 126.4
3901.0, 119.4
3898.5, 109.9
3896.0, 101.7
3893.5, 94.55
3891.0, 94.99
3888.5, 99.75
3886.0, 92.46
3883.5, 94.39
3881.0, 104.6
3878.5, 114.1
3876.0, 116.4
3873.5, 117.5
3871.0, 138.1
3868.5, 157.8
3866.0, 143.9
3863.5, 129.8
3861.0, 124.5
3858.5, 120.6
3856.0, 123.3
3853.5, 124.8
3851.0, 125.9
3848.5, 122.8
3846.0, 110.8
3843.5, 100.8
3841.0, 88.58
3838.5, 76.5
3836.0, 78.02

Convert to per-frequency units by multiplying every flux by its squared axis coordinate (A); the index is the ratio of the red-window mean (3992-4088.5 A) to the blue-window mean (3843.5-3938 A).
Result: 1.2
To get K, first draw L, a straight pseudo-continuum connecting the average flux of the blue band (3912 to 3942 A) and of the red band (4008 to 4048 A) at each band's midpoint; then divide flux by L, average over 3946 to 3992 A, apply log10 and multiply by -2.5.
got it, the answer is 0.16 mag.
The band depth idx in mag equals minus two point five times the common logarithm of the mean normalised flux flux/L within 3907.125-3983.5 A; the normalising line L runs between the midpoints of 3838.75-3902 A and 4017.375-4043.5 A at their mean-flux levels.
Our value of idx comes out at 0.11 mag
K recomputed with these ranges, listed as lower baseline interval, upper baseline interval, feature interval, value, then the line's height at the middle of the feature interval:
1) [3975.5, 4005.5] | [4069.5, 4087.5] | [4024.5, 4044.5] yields -0.11 mag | 122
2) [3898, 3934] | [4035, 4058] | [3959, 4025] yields 0.09 mag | 128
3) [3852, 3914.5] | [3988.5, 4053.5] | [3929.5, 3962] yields 0.11 mag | 124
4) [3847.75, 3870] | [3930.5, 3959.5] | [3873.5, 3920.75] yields 0.09 mag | 123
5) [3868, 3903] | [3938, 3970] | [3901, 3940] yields -0.09 mag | 109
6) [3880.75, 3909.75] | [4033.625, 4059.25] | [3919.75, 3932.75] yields -0.04 mag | 112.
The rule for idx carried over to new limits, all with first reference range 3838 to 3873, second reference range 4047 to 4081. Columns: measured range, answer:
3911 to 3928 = -0.02 mag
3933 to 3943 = 0.14 mag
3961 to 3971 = 0.38 mag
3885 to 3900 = 0.23 mag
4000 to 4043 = -0.06 mag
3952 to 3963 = 0.15 mag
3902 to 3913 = -0.02 mag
